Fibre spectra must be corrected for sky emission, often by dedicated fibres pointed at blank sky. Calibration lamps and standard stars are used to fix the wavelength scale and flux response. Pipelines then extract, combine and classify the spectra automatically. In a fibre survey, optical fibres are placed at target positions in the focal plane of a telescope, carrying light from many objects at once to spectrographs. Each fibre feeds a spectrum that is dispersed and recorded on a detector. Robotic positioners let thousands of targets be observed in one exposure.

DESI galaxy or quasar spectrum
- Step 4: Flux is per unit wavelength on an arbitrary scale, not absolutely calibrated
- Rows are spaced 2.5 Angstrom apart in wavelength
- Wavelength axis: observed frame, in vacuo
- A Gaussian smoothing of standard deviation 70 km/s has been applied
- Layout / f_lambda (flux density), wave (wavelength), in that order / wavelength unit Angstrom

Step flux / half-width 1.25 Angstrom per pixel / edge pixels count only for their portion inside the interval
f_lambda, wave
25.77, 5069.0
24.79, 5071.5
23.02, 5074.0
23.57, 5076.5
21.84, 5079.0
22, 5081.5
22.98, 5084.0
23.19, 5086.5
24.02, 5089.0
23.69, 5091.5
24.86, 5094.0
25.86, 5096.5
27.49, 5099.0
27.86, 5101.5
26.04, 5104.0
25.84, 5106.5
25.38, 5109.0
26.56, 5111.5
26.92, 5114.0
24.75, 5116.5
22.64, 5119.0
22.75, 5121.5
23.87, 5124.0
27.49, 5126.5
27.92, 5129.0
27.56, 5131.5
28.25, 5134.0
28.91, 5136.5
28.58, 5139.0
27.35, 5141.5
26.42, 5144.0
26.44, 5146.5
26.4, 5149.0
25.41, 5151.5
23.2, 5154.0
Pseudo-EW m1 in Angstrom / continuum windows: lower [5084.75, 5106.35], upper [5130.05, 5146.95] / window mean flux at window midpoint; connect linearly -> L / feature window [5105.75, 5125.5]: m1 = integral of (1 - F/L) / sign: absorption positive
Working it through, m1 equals 1.2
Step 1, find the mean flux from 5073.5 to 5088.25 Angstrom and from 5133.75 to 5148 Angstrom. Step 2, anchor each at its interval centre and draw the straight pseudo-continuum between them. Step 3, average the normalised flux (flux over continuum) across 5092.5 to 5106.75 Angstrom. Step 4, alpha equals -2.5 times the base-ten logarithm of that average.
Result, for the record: -0.09 mag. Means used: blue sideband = 22.8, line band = 26.3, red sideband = 27.6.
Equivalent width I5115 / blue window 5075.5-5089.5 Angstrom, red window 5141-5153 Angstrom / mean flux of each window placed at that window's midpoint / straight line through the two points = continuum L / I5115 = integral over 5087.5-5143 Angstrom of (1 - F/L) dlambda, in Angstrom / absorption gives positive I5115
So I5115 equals -3.41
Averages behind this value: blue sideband 22.9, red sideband 26.3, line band 26.1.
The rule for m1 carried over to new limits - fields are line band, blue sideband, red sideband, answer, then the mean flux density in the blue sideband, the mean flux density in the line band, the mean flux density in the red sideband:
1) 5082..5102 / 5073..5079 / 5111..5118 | -0.4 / 23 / 24.8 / 25.9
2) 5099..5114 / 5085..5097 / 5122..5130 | -0.9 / 24.2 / 26.5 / 26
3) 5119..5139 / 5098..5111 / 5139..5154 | -0.1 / 26.5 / 26.5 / 26.3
